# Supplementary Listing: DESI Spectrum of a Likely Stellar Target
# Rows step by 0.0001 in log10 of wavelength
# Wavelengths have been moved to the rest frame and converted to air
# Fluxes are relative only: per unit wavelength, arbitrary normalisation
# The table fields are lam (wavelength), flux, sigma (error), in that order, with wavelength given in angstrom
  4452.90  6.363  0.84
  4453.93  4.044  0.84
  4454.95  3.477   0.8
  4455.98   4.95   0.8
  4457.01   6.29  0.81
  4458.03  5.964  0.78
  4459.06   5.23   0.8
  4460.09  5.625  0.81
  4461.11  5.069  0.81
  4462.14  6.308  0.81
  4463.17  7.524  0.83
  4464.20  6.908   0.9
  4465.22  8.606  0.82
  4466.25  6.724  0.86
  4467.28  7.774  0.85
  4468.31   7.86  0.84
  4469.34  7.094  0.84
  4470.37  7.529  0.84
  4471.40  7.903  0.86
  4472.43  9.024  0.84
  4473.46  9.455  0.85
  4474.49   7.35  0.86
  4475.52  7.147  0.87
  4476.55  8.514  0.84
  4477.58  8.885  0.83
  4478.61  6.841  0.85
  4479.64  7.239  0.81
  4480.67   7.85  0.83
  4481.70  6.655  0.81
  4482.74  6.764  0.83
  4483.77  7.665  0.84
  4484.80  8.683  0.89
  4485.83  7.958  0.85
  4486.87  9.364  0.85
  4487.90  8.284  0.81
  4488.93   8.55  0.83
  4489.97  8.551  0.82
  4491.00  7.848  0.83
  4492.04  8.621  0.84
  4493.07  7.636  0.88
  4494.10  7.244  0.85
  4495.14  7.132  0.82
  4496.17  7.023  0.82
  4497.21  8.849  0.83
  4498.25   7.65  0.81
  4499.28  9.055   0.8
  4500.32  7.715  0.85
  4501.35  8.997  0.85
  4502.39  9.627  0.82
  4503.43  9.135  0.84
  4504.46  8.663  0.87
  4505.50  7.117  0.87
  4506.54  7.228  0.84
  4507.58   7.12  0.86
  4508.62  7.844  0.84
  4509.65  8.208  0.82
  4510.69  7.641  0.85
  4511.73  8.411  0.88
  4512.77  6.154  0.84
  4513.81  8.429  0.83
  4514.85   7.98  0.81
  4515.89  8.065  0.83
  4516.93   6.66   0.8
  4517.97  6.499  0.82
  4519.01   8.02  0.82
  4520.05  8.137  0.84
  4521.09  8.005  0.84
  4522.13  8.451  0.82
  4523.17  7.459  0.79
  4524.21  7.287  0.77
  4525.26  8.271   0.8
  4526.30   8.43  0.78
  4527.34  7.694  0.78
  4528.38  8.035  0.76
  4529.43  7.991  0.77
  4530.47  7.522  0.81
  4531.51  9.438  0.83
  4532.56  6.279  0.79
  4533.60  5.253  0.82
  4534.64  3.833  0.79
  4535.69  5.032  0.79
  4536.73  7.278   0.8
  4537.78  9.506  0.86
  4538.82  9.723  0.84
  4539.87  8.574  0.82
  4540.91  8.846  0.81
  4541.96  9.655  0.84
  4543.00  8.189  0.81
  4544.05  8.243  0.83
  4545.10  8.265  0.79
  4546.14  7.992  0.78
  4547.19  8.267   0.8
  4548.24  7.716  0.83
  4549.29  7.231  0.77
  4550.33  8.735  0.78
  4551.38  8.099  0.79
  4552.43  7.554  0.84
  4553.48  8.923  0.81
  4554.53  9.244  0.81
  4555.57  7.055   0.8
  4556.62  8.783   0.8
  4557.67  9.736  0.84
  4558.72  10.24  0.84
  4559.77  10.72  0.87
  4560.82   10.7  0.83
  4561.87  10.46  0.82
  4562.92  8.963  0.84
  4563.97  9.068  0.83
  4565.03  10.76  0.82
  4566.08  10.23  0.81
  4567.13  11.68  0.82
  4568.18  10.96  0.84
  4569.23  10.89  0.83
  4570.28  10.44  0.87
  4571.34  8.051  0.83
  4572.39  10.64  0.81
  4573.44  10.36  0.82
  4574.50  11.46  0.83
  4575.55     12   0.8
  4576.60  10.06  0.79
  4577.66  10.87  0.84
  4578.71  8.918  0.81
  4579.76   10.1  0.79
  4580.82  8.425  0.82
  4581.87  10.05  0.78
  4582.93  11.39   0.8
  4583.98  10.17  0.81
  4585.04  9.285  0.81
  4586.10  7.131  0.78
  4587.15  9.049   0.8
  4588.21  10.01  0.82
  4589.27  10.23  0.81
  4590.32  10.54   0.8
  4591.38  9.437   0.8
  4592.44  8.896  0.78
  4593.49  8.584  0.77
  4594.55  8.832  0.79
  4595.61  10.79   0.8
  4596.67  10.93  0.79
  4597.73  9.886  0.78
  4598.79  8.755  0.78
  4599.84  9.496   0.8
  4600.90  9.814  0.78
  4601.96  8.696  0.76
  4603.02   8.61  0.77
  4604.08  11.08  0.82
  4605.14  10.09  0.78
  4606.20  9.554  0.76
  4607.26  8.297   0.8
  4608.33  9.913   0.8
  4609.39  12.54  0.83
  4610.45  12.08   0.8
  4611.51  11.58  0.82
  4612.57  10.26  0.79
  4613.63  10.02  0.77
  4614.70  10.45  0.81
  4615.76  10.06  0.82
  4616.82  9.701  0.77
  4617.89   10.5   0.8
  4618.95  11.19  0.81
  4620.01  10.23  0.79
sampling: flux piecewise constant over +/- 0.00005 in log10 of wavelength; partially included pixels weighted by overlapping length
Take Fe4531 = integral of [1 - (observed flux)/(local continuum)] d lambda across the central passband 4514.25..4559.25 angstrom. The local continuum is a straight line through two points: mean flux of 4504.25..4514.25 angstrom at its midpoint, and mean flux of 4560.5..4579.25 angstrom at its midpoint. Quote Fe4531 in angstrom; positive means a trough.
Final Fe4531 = 4.6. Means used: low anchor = 7.64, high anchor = 10.4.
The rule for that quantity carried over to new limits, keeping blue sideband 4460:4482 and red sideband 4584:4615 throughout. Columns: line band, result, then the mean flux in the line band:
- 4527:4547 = 2.14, 7.76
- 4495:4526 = 1.12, 7.91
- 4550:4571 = -1.23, 9.65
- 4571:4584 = -1.11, 10.2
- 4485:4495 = -0.47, 8.2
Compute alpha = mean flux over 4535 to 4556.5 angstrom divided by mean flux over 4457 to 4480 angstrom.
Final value 1.1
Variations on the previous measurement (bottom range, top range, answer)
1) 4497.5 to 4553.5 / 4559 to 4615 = 1.27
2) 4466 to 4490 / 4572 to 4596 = 1.25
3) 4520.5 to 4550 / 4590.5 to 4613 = 1.27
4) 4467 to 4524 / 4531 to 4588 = 1.15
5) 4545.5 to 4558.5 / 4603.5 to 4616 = 1.26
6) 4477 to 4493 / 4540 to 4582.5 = 1.19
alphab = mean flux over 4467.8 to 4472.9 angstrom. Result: 7.87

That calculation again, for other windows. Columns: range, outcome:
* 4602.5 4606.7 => 9.84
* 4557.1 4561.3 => 10.3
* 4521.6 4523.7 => 7.97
